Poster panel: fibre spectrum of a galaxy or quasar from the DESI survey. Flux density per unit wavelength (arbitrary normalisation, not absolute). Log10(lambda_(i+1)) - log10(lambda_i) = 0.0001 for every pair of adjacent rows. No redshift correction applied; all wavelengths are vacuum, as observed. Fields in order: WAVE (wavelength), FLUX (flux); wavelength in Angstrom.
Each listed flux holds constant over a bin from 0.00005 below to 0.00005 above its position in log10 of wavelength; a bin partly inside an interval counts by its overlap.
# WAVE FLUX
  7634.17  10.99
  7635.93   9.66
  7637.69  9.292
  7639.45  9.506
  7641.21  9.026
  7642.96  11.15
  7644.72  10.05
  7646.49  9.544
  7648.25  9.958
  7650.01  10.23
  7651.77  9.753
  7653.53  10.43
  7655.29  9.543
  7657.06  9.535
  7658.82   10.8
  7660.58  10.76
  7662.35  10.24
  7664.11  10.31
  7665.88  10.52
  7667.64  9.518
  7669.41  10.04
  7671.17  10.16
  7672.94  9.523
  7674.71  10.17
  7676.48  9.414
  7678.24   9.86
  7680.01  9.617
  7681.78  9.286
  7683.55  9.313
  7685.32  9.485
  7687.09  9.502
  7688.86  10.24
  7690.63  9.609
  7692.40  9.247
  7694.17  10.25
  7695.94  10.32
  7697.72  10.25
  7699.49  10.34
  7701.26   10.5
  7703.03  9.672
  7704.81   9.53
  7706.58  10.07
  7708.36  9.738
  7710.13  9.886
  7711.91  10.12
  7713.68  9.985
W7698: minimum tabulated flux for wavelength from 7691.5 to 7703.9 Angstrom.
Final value 9.247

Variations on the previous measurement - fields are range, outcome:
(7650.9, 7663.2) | 9.535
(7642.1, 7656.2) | 9.543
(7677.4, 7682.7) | 9.286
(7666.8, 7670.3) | 9.518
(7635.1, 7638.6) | 9.292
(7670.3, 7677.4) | 9.414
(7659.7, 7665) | 10.24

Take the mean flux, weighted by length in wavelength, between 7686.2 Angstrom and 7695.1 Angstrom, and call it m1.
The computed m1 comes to 9.78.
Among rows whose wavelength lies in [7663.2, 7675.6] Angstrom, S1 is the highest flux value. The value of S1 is 10.52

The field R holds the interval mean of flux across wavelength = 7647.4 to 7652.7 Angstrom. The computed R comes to 9.99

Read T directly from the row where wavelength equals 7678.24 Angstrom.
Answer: 9.86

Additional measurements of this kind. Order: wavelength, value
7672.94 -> 9.523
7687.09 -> 9.502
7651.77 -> 9.753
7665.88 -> 10.52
